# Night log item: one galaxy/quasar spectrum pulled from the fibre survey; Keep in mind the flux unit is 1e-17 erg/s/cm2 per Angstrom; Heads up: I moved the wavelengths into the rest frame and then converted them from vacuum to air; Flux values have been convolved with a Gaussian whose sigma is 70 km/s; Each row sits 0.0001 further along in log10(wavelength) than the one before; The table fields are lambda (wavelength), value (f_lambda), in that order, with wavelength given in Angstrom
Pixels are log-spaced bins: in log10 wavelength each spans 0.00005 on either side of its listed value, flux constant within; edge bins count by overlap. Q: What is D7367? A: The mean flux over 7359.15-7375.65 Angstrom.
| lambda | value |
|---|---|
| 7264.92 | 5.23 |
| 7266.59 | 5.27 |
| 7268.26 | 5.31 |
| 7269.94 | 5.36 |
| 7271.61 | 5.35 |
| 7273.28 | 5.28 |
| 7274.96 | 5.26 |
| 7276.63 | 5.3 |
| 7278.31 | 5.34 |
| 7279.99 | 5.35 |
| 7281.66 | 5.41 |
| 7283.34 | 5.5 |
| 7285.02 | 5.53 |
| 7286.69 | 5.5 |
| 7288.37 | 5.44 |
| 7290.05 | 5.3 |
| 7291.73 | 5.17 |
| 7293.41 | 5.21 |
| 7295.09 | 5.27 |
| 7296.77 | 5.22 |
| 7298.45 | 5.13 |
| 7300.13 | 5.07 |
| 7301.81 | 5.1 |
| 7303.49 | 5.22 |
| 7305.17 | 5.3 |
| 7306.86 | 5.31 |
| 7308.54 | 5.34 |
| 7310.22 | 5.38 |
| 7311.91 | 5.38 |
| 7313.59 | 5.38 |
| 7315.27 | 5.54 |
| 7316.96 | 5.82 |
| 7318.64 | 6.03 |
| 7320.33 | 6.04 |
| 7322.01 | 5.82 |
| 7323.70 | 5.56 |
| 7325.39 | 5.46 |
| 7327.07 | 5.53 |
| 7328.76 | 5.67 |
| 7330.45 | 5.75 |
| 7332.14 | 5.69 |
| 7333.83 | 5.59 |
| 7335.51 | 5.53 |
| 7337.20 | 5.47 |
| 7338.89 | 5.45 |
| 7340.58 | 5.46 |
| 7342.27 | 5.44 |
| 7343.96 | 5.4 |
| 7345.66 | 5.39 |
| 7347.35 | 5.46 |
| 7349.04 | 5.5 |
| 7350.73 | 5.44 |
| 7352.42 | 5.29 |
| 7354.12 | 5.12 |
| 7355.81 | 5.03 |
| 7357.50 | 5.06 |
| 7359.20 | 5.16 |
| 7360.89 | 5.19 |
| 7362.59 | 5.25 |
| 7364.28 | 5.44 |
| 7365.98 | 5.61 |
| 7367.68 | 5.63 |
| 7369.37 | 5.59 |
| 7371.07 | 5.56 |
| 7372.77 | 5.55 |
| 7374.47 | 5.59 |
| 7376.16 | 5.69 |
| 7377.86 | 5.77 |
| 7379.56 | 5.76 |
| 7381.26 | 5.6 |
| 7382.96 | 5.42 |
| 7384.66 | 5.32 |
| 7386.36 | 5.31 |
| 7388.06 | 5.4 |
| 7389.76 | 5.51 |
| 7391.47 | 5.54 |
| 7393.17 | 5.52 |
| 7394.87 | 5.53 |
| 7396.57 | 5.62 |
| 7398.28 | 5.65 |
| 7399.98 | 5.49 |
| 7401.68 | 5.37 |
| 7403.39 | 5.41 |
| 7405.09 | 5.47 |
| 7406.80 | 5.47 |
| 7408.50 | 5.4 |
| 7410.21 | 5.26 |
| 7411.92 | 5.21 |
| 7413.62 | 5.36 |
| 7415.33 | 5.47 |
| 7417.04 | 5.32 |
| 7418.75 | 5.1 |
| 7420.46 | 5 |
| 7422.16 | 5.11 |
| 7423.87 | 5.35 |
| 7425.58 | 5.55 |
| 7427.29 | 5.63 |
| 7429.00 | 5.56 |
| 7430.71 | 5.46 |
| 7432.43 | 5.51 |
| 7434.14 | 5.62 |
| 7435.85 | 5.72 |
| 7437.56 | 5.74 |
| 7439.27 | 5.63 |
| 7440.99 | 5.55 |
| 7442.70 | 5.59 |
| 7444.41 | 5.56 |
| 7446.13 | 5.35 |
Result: 5.48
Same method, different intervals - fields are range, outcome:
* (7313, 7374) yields 5.5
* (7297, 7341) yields 5.5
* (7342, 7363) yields 5.28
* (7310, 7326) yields 5.65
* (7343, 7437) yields 5.43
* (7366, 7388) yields 5.56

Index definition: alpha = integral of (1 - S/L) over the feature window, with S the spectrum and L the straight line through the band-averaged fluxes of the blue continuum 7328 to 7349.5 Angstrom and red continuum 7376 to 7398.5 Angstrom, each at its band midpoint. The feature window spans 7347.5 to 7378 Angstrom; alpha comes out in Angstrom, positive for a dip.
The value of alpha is 0.67 Angstrom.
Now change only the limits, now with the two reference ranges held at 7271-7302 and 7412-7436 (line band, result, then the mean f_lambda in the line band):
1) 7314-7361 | -1.4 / 5.5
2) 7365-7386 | -0.9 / 5.58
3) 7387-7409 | -0.5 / 5.49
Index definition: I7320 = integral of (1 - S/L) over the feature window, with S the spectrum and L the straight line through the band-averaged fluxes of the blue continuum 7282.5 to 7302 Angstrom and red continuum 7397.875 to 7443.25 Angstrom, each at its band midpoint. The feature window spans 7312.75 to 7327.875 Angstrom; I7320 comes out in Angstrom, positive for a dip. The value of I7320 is -1.0 Angstrom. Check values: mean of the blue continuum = 5.29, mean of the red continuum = 5.44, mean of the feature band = 5.69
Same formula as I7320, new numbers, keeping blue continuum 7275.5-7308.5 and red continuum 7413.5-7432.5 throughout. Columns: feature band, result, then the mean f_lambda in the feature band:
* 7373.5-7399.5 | -1.0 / 5.55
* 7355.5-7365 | 0.2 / 5.2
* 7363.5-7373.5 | -0.4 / 5.56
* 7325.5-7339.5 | -0.7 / 5.58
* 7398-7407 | -0.2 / 5.47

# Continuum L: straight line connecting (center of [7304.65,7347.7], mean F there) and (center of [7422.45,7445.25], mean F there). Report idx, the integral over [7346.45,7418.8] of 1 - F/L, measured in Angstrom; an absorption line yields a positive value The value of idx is 1.6 Angstrom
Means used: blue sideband 5.55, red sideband 5.56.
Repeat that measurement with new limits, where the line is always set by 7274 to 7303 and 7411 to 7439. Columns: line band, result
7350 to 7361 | 0.4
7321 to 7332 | -0.6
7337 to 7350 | -0.2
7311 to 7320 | -0.6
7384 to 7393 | -0.1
